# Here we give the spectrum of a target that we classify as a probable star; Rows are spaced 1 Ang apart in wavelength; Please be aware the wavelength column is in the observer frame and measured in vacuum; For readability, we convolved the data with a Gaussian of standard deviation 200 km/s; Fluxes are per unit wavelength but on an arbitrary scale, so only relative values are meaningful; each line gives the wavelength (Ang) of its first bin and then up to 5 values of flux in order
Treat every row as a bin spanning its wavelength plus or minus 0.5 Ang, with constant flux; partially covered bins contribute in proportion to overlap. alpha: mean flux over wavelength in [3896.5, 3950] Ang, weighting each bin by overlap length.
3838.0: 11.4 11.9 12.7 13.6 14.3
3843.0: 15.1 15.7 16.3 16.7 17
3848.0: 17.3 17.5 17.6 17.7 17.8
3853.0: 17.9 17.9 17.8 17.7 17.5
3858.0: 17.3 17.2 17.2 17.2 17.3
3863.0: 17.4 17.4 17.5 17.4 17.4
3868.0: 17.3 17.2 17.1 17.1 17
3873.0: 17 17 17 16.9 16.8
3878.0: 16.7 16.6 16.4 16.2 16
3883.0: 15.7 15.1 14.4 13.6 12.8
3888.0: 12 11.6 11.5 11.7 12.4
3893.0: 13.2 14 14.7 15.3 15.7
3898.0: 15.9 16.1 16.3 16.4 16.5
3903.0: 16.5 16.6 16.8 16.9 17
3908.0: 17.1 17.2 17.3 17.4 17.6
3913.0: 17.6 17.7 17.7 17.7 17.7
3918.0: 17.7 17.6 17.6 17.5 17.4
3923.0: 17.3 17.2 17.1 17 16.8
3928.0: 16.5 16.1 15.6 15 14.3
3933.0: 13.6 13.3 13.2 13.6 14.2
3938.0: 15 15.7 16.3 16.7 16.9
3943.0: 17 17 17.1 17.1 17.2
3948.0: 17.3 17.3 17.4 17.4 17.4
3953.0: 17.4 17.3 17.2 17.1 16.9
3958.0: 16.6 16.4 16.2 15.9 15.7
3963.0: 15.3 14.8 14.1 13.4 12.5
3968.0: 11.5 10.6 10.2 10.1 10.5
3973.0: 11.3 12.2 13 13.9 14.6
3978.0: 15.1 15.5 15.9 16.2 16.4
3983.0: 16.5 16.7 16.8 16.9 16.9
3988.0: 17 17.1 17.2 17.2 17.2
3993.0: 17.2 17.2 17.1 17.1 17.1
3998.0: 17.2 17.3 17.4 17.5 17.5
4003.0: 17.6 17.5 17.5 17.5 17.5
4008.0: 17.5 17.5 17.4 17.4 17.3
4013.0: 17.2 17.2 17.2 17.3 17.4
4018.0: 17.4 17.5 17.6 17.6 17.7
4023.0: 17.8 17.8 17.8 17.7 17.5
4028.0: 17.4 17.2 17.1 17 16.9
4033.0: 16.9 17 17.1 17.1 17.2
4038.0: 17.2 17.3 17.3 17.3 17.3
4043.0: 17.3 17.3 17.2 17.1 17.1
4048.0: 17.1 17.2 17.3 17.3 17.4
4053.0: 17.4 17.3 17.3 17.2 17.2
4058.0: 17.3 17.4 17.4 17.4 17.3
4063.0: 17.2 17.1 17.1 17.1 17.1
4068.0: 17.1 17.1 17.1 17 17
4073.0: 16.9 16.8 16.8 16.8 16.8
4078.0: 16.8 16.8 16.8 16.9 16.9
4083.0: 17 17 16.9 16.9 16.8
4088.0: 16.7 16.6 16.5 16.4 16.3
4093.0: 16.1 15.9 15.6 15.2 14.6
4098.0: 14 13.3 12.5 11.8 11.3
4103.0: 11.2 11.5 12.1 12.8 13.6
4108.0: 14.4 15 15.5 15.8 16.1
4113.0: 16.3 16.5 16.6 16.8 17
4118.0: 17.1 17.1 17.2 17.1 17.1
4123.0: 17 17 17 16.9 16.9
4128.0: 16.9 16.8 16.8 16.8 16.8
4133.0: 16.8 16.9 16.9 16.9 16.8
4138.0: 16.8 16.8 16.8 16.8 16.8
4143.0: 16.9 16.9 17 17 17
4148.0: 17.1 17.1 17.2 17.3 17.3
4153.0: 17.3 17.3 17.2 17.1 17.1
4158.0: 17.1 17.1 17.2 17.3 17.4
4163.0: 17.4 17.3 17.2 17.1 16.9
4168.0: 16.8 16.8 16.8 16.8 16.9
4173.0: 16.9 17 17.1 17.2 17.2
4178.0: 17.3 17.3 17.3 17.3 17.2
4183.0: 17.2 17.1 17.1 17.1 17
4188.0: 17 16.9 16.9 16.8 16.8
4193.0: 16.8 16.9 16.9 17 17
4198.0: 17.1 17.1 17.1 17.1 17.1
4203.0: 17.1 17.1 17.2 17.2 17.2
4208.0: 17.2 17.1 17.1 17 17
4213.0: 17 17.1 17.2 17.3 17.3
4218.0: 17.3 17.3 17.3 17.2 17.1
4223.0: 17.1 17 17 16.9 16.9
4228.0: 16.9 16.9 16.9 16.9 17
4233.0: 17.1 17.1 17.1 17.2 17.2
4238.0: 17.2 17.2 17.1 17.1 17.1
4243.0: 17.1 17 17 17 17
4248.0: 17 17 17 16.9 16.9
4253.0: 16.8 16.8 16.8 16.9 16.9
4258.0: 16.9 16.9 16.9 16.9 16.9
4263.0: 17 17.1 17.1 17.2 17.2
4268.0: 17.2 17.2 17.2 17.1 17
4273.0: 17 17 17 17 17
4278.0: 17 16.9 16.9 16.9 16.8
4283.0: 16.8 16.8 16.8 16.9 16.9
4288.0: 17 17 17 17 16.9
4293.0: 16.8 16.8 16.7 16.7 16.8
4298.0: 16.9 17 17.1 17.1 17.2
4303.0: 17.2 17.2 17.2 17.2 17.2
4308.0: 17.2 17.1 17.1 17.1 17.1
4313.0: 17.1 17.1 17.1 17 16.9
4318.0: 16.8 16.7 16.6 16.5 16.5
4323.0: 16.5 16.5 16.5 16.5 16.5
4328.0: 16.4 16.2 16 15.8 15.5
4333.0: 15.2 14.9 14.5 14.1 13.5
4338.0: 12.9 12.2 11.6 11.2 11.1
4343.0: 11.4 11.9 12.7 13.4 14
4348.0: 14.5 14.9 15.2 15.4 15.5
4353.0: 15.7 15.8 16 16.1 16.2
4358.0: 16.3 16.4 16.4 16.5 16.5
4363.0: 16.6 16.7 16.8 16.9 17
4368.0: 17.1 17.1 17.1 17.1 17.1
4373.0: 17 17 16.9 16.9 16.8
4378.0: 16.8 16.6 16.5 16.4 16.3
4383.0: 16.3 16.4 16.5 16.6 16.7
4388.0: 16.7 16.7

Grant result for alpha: 16.5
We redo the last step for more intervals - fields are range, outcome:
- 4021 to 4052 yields 17.3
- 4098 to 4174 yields 16.3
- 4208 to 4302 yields 17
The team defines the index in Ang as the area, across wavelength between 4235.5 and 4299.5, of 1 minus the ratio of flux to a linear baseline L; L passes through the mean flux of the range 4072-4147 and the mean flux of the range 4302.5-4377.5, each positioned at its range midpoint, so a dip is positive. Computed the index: -4.3 Ang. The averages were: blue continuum 16.1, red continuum 15.8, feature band 17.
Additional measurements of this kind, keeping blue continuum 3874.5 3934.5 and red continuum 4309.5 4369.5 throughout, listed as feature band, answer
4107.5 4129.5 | -1.2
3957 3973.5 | 2.4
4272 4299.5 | -2.3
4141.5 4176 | -3.1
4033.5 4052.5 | -1.7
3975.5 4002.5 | -1.4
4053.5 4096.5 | -3.0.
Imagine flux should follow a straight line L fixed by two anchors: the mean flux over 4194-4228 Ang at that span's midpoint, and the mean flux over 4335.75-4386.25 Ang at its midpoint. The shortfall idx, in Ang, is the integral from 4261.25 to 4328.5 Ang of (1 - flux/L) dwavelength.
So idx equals -3.1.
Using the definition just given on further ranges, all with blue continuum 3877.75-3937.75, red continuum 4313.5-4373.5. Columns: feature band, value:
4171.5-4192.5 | -2.0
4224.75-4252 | -2.5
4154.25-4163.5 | -0.9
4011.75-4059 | -4.9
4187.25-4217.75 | -2.8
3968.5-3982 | 2.2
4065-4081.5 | -1.3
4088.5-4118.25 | 1.6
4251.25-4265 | -1.2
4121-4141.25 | -1.6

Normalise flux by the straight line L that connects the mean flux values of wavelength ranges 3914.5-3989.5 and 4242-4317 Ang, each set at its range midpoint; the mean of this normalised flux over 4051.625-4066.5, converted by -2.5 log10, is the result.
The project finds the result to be -0.076 mag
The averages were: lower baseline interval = 15.7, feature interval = 17.3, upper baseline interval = 17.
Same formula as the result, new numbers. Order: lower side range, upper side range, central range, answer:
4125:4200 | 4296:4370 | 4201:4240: -0.03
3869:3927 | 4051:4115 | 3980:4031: -0.08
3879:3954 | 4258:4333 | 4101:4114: 0.19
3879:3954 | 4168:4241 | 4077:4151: 0.04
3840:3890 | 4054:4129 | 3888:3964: 0.01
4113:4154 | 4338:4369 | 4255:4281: -0.09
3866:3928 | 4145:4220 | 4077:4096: 0.01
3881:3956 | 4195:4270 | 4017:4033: -0.07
